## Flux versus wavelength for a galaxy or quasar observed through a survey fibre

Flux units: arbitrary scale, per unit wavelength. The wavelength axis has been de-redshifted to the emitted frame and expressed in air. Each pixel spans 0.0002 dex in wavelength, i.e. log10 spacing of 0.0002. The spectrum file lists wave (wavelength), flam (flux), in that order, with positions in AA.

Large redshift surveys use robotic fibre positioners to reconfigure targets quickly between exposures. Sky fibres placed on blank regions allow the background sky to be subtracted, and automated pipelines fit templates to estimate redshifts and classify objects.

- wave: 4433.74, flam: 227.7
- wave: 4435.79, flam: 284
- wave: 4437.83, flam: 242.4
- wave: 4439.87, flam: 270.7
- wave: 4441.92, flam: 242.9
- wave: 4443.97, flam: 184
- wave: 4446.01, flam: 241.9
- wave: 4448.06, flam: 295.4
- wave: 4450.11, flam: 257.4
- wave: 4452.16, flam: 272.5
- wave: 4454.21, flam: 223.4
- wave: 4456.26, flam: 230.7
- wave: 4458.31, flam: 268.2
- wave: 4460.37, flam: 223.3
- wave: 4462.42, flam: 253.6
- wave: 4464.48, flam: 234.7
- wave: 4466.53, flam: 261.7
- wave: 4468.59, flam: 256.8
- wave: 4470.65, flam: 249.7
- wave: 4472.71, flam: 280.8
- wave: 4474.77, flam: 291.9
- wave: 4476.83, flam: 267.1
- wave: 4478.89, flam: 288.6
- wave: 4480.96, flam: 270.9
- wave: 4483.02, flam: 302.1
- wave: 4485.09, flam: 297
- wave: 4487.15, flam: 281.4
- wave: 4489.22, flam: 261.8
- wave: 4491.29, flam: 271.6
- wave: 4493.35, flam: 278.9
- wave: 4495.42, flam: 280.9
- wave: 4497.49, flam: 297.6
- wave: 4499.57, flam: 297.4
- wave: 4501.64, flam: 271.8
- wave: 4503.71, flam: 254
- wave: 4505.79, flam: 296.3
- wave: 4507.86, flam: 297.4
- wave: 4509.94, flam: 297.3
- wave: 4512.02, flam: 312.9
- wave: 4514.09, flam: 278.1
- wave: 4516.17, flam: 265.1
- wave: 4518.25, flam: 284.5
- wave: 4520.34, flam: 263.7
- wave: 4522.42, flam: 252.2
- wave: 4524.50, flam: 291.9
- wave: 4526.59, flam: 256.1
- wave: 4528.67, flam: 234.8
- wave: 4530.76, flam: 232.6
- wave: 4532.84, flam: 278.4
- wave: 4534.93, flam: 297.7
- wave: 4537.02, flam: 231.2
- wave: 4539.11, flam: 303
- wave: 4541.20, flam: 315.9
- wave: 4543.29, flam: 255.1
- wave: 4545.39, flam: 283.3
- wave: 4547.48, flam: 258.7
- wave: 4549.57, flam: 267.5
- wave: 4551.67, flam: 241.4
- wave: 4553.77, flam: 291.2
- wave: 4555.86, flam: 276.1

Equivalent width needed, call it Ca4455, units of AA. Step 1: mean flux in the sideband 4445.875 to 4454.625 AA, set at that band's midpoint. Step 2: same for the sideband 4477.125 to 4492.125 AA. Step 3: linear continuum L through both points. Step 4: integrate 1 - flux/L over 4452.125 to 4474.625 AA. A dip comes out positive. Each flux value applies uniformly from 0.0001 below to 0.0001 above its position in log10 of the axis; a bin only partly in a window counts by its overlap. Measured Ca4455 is 1.53 AA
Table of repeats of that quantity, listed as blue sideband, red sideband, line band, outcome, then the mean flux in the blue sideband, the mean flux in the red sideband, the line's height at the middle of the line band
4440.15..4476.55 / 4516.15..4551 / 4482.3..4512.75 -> -2.98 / 252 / 269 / 261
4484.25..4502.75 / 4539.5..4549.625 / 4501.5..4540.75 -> 0.83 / 282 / 279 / 280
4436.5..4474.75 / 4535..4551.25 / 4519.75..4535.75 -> 0.40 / 251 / 274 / 270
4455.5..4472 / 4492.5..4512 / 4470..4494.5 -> -1.12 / 248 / 287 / 267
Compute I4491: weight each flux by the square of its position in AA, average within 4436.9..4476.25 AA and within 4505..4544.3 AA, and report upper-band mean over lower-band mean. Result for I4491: 1.13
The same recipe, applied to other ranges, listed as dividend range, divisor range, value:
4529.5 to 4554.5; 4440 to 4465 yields 1.15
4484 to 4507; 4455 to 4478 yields 1.11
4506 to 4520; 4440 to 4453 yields 1.19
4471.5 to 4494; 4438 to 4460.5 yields 1.15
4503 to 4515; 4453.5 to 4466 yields 1.24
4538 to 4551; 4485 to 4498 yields 1.02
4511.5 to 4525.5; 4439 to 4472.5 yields 1.15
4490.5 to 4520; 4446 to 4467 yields 1.16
